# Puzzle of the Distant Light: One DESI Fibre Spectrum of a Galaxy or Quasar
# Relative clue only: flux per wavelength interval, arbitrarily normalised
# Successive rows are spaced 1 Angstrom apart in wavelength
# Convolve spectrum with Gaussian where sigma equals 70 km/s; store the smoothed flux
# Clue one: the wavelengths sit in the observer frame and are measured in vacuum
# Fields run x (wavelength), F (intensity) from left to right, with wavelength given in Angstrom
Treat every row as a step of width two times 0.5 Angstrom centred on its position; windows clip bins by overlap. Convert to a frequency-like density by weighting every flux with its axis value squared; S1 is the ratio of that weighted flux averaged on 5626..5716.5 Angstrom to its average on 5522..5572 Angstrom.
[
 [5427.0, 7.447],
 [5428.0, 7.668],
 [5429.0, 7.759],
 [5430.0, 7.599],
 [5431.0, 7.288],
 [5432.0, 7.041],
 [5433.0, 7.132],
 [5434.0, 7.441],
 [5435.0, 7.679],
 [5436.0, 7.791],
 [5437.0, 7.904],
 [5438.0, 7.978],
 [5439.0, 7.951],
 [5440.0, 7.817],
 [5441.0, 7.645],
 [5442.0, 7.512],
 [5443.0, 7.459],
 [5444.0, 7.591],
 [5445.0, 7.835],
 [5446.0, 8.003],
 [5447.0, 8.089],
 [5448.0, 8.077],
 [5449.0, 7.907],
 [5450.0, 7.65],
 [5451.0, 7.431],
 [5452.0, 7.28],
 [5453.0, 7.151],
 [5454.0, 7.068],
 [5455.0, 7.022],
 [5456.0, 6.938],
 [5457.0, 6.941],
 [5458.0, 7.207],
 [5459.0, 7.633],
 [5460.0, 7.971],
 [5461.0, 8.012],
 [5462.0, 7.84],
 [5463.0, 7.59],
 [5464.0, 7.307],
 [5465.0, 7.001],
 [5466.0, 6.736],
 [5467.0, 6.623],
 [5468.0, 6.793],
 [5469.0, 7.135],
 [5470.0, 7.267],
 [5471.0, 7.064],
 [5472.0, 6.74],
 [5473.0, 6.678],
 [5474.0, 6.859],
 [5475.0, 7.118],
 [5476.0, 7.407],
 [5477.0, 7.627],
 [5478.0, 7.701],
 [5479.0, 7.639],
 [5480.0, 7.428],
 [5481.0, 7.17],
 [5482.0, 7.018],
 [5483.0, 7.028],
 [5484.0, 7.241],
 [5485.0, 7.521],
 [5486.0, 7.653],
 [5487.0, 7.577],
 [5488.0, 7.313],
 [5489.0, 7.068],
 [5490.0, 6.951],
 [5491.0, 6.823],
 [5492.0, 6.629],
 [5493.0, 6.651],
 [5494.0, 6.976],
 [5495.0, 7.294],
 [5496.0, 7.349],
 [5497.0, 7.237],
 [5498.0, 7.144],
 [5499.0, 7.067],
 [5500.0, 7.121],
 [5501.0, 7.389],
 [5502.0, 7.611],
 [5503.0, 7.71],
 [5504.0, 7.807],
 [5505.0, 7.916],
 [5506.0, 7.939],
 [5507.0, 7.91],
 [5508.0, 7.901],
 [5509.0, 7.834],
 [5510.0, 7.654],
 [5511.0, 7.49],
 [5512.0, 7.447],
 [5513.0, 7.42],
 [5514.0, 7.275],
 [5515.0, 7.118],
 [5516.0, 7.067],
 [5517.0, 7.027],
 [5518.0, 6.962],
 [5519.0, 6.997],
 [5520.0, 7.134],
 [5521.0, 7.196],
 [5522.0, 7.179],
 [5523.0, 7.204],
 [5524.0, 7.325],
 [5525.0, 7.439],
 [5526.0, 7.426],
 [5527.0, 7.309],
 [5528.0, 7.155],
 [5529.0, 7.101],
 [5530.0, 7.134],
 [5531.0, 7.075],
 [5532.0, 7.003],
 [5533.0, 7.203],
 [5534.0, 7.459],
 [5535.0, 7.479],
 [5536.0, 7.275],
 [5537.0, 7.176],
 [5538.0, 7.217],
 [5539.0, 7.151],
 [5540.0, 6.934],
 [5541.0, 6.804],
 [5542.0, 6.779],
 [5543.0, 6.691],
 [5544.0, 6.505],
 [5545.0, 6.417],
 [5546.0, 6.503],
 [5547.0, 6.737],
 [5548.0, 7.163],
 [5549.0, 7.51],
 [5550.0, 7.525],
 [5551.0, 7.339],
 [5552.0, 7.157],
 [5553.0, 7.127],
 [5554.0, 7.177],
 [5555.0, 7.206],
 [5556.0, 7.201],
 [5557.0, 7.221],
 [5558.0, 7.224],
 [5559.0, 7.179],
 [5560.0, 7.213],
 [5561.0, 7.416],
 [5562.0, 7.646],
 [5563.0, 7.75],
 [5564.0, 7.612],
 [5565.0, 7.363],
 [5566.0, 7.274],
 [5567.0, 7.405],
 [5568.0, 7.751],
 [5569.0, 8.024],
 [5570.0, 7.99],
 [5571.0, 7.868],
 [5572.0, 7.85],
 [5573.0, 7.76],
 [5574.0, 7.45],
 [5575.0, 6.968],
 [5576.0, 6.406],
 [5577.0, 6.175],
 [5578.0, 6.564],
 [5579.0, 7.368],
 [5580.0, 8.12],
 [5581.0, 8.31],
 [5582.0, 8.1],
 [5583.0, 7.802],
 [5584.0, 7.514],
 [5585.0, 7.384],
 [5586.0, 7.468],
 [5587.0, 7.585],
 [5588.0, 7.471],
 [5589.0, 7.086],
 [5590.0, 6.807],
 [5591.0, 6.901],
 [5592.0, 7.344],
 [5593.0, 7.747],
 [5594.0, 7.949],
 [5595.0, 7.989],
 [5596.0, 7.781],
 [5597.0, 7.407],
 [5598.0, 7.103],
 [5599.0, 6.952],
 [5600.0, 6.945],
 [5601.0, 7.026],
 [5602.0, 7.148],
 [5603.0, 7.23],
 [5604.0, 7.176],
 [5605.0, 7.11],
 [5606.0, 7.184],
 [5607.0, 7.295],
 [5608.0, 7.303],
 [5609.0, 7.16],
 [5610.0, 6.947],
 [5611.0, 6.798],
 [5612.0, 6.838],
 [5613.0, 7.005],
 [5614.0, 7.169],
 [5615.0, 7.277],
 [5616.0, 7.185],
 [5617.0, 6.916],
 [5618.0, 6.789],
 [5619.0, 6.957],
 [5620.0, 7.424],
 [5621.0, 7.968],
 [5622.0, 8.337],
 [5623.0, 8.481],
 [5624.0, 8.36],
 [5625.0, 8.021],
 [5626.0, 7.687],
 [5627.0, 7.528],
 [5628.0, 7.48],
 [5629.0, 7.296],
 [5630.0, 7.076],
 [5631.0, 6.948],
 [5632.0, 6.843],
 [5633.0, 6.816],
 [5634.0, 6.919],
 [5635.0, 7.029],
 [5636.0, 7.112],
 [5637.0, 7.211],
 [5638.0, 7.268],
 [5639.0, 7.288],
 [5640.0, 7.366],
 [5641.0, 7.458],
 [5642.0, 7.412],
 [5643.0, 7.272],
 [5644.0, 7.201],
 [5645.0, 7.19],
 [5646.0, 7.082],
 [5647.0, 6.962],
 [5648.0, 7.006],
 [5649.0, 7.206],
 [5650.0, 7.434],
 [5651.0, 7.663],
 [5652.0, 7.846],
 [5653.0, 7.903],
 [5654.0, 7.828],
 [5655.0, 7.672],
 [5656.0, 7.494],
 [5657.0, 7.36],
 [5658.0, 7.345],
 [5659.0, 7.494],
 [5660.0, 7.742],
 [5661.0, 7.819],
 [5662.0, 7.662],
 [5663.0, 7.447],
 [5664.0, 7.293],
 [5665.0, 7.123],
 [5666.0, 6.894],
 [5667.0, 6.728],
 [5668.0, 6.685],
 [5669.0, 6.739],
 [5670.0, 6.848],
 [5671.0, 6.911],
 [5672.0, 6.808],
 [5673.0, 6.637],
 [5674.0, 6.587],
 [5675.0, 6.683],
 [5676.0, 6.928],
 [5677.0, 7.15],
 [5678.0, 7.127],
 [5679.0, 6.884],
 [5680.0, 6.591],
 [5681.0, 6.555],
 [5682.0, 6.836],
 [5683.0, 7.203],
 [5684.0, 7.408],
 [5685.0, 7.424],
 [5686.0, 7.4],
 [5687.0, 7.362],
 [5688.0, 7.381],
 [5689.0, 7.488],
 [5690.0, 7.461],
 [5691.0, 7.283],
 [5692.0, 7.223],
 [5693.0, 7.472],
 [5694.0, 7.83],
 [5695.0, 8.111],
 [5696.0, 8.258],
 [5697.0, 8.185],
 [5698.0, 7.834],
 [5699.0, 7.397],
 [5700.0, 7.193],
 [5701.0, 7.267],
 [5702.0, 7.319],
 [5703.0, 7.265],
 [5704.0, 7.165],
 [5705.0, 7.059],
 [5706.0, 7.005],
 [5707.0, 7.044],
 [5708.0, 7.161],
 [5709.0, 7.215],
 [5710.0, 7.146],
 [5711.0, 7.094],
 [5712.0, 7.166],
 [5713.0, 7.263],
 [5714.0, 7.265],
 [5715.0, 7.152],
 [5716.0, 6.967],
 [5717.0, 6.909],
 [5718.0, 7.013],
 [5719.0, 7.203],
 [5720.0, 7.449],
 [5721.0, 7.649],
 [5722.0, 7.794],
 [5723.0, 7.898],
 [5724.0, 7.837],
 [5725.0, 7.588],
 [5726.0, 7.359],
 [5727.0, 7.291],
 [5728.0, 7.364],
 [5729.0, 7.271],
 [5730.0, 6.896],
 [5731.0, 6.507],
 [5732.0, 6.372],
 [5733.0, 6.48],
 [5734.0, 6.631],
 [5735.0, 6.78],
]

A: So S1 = 1.0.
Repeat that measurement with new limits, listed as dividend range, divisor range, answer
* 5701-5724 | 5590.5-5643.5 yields 1.03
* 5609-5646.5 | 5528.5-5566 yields 1.05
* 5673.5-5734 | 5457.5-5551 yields 1.07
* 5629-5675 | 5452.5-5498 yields 1.07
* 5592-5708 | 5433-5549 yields 1.06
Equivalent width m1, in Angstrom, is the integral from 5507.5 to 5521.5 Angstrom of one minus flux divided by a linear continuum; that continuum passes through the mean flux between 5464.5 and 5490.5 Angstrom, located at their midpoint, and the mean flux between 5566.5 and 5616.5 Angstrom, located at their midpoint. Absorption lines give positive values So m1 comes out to -0.2 Angstrom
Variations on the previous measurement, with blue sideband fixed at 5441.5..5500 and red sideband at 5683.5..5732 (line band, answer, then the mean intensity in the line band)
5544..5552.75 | 0.35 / 7.02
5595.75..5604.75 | 0.18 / 7.18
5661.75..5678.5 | 0.90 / 6.95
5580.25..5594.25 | -0.41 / 7.54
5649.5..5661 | -0.45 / 7.63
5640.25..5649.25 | 0.16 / 7.2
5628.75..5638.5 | 0.38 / 7.05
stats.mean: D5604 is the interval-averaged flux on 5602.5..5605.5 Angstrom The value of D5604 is 7.17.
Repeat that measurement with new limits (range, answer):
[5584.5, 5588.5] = 7.48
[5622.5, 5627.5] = 8.02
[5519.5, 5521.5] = 7.17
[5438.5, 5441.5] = 7.8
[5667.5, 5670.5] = 6.76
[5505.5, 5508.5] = 7.92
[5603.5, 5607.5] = 7.19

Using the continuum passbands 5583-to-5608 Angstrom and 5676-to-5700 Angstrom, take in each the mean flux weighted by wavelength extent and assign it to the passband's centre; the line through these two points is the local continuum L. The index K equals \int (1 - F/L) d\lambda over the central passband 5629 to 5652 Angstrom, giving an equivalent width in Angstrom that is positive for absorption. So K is 0.5 Angstrom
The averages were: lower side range 7.33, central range 7.19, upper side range 7.37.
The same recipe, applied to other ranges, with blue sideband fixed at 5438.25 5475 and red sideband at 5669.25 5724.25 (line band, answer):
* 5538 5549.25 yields 0.8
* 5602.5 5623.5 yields 0.1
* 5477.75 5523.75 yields 0.2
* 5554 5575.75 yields -0.5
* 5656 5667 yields -0.2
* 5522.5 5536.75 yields 0.2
